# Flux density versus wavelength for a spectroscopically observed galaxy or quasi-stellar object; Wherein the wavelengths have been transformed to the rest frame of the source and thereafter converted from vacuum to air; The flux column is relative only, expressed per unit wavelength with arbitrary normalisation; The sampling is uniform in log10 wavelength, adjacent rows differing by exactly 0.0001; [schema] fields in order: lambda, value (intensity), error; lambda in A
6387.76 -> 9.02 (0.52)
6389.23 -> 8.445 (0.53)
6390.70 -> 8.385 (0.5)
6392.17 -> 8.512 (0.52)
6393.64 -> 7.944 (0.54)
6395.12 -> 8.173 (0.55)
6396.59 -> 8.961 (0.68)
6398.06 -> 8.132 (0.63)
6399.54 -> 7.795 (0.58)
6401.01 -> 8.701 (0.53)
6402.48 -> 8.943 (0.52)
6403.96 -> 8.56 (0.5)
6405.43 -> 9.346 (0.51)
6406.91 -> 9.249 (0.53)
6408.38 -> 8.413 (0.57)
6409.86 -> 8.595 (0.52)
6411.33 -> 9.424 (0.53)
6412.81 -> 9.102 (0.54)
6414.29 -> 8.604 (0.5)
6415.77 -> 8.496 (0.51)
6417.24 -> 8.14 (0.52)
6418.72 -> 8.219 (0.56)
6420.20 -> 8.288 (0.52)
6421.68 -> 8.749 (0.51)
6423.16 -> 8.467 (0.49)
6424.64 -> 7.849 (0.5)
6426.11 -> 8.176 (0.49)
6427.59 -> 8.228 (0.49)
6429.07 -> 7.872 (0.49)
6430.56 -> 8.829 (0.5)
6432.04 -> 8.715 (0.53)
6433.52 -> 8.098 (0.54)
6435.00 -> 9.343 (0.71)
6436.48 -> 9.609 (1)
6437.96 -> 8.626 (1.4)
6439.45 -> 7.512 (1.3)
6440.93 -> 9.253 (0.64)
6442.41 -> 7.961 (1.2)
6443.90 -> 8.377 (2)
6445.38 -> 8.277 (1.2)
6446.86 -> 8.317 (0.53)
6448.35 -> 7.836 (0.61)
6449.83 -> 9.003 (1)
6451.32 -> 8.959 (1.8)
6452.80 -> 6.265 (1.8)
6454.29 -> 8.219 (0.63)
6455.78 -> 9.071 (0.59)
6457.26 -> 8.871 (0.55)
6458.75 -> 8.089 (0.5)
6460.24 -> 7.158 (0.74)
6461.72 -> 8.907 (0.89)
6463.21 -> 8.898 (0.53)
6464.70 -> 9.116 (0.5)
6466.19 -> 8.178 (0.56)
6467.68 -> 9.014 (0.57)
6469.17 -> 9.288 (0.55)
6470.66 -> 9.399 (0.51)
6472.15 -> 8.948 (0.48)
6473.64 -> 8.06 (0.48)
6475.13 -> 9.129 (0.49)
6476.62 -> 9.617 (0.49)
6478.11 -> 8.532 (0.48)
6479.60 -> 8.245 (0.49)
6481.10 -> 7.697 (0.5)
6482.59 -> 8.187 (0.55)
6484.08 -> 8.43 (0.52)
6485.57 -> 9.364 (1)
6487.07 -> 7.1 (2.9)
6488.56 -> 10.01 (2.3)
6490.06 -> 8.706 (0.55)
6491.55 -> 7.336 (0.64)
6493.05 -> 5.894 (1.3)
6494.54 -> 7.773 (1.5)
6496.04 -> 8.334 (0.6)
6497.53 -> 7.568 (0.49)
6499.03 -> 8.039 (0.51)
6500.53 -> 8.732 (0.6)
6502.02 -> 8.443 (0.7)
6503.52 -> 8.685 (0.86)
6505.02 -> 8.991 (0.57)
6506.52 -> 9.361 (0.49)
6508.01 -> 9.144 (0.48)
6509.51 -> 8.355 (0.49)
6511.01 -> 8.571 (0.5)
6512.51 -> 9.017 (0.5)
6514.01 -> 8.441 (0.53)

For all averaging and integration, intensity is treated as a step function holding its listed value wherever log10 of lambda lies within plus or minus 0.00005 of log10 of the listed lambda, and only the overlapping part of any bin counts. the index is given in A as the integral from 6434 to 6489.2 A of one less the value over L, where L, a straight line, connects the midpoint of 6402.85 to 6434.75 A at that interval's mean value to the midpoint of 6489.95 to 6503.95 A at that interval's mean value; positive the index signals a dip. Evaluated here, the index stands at -2.4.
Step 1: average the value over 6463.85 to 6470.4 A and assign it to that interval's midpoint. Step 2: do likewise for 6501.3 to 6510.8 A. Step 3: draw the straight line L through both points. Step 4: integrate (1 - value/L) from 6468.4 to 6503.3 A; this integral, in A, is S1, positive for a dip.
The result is 1.92 A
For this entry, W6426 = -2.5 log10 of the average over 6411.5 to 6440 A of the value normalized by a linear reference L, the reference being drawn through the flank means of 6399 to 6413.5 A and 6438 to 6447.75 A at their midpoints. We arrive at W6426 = 0.01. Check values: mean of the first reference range 8.83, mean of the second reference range 8.3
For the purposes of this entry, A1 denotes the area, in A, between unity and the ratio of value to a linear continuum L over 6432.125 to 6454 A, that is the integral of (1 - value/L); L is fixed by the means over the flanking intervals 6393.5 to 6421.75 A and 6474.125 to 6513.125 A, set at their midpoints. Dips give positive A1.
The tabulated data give 0.3 A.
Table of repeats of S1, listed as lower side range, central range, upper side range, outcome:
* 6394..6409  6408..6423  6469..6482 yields 0.1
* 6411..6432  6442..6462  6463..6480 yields 1.1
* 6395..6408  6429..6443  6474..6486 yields 0.0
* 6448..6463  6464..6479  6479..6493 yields -1.2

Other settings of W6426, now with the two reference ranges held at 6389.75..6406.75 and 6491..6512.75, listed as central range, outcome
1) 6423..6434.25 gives 0.02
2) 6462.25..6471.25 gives -0.08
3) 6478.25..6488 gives 0.01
